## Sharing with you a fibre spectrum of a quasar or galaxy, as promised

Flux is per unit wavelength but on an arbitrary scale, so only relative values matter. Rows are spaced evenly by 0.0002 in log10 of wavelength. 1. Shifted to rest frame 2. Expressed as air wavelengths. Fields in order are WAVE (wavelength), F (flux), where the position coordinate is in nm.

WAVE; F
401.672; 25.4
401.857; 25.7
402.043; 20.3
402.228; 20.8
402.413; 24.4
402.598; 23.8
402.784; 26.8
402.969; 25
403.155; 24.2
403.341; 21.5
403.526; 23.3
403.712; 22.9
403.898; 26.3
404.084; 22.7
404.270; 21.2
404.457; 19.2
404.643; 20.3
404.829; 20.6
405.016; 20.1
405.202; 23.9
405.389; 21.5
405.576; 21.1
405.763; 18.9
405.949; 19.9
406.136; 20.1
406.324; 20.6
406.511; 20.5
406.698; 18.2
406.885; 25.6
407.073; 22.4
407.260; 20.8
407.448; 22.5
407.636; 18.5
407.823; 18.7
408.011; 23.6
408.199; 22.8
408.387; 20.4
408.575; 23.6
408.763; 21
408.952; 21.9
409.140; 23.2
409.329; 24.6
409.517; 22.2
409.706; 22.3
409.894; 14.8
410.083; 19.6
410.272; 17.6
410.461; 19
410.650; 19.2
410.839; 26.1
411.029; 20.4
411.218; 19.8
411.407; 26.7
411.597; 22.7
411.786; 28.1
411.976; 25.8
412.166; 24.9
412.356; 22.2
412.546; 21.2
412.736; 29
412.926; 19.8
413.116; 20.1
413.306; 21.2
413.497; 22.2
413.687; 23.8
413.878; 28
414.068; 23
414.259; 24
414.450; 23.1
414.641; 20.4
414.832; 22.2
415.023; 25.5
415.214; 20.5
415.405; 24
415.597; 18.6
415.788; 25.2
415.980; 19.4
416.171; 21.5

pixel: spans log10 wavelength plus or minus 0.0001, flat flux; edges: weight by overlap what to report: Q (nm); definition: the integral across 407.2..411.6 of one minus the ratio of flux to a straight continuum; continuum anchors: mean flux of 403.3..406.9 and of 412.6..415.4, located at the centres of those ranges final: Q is 0.17 nm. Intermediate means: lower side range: 21.3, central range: 21.3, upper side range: 23.1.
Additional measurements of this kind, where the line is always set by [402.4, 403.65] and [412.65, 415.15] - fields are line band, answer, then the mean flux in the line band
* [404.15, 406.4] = 0.31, 20.6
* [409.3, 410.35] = 0.16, 20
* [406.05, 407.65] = 0.18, 21.1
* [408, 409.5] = 0.07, 22.6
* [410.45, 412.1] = 0.01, 23.3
